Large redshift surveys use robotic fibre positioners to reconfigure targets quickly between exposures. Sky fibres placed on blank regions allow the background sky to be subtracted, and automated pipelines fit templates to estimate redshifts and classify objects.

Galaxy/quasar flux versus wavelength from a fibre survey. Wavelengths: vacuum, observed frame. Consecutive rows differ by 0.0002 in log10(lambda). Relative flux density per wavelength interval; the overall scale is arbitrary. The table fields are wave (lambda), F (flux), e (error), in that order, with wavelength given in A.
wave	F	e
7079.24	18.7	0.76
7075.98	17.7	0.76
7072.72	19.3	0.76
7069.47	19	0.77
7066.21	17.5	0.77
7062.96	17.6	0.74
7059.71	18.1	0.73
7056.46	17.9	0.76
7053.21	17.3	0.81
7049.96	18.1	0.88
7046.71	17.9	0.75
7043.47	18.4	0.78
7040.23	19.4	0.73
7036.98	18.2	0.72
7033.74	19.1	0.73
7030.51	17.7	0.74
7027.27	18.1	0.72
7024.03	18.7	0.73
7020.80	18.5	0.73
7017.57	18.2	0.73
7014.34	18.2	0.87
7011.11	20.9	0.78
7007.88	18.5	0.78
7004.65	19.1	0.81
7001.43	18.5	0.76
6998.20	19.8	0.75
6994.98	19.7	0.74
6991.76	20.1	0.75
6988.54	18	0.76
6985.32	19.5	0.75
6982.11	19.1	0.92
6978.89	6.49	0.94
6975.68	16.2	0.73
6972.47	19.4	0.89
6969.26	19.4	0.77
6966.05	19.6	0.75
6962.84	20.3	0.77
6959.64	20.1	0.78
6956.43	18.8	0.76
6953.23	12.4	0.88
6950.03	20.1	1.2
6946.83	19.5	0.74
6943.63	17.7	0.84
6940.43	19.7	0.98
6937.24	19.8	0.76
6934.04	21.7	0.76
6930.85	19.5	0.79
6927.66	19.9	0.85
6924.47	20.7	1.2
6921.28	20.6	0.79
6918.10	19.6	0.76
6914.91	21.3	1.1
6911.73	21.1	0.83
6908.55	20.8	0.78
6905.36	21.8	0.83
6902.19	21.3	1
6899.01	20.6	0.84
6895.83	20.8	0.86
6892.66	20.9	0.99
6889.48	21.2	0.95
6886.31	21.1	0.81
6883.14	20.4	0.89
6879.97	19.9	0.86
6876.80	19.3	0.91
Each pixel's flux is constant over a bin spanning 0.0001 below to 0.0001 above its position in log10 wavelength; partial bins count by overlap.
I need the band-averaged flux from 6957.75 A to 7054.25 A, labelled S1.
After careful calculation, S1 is 18.4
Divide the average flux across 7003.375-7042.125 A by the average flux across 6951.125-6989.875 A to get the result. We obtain 1.07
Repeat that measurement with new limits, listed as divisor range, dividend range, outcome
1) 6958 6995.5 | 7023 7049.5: 1.02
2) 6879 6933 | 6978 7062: 0.88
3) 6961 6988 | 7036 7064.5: 1.03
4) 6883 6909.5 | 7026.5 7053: 0.87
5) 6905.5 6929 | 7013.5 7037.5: 0.89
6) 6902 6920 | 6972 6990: 0.78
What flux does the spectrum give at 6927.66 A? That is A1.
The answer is 19.9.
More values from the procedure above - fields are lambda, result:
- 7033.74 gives 19.1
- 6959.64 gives 20.1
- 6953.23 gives 12.4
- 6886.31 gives 21.1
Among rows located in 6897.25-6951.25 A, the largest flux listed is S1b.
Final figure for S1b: 21.8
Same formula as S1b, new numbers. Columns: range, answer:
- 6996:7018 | 20.9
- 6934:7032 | 21.7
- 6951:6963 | 20.3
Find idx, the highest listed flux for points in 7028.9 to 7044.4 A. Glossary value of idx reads 19.4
